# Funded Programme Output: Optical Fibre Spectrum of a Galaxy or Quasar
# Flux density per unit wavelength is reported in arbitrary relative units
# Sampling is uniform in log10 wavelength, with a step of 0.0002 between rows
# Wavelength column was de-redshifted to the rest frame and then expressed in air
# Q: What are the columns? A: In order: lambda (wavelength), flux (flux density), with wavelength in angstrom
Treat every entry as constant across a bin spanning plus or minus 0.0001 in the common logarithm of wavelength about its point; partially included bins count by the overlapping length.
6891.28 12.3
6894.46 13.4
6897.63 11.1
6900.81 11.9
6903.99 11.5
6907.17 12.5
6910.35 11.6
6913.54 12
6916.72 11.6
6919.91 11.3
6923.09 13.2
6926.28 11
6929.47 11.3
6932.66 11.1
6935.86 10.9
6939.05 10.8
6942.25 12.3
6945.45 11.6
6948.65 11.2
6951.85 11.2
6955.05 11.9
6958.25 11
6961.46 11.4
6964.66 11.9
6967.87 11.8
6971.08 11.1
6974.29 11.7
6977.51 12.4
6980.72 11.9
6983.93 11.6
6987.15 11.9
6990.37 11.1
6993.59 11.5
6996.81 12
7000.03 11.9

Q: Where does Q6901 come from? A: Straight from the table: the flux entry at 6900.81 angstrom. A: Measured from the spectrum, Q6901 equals 11.9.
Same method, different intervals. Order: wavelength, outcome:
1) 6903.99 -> 11.5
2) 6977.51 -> 12.4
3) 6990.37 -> 11.1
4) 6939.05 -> 10.8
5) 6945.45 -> 11.6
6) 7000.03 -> 11.9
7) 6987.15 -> 11.9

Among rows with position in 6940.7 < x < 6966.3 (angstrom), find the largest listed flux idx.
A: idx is 12.3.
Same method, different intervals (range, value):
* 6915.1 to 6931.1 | 13.2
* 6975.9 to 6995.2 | 12.4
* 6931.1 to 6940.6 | 11.1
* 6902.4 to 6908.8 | 12.5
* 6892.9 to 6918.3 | 13.4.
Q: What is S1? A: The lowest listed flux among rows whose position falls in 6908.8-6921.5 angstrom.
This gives 11.3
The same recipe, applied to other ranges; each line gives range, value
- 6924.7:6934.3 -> 11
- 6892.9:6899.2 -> 11.1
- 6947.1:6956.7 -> 11.2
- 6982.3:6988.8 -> 11.6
